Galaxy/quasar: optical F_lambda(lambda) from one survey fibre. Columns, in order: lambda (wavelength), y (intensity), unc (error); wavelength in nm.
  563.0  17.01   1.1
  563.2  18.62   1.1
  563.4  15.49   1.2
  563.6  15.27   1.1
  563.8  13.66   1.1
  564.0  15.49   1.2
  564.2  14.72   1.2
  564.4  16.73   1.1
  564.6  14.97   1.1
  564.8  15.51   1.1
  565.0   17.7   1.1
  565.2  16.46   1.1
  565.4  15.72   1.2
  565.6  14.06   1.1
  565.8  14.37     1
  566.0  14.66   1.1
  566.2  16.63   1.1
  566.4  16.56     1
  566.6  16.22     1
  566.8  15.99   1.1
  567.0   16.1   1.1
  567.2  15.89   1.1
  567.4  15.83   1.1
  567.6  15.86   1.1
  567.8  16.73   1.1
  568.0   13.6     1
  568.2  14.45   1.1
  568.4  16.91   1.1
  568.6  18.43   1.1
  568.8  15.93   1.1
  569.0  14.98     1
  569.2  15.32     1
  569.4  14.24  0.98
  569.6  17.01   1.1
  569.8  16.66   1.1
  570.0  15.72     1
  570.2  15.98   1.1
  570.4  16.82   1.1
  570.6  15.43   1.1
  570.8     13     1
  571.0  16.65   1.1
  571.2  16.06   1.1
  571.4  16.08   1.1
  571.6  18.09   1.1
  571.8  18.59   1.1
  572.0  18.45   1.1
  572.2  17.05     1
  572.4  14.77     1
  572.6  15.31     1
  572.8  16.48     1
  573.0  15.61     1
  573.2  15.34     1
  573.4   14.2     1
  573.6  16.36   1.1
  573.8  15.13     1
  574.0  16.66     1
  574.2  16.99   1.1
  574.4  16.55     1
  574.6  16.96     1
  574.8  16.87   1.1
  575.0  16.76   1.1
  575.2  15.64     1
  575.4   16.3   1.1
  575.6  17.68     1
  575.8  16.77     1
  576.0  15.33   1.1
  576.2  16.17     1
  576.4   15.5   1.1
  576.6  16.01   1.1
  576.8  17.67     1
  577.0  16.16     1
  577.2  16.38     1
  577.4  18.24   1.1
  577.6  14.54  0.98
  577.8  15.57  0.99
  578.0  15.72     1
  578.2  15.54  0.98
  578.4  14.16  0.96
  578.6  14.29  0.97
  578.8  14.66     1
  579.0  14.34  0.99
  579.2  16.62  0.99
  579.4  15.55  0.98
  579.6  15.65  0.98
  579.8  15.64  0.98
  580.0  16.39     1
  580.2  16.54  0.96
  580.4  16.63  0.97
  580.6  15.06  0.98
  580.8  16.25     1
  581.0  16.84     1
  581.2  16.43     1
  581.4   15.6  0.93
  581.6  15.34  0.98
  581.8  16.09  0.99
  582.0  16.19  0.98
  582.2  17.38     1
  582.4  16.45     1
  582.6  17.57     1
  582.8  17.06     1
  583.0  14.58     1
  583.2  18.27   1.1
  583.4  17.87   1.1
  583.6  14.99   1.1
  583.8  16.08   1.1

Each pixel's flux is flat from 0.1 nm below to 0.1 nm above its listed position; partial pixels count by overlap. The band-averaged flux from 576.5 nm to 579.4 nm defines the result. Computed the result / 15.7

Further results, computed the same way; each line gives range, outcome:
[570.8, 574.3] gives 16.2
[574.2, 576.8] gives 16.5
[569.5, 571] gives 15.9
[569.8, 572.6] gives 16.3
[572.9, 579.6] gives 15.9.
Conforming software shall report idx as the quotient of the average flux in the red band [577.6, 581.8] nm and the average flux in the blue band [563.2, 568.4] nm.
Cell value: 1.0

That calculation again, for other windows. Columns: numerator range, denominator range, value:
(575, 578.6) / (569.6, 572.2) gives 0.97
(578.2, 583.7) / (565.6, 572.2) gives 1.00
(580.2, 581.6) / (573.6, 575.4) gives 0.98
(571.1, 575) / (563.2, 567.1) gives 1.05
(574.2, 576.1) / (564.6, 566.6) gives 1.05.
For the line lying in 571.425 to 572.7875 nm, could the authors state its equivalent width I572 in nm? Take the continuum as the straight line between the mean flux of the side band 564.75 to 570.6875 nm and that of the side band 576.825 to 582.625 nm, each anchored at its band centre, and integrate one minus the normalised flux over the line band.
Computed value -0.09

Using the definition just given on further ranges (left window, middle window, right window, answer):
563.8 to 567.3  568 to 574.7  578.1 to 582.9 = -0.13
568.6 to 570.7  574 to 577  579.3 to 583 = -0.08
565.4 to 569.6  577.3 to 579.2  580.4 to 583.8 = 0.10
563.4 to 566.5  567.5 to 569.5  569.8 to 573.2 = 0.03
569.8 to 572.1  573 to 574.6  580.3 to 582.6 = 0.05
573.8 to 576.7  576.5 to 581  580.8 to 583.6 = 0.17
